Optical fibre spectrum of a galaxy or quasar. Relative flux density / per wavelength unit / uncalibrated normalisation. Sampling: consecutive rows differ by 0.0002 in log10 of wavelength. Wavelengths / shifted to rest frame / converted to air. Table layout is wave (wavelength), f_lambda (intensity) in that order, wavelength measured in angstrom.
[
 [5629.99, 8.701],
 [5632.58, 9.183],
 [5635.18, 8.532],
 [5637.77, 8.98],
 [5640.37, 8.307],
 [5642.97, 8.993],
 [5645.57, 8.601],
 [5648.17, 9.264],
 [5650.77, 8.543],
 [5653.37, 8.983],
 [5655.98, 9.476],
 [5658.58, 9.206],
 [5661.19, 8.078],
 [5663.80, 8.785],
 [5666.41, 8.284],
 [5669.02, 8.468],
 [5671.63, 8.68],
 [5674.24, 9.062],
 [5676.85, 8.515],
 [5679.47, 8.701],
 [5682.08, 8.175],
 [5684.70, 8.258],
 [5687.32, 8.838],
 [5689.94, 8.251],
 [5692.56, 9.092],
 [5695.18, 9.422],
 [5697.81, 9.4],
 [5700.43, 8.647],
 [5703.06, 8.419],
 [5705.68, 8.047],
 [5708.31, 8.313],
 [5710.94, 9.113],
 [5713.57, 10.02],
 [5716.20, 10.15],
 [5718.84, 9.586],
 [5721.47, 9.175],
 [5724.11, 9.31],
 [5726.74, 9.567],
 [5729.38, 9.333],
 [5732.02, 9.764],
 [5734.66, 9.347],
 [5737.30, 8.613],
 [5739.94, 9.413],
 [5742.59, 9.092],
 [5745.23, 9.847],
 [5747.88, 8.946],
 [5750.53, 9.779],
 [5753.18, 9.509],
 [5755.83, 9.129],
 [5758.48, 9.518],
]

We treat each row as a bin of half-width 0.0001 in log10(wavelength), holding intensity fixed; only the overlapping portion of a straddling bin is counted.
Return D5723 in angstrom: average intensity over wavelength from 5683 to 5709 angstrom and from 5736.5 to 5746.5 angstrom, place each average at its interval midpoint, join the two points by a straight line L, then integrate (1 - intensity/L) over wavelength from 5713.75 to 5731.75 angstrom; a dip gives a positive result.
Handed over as -1.08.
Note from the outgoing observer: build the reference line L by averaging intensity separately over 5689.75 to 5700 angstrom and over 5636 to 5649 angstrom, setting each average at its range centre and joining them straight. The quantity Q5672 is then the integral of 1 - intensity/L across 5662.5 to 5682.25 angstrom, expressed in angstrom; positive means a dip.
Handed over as 0.8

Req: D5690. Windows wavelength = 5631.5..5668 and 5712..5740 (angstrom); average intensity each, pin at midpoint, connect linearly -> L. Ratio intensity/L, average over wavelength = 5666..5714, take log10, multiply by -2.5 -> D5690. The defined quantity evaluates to 0.05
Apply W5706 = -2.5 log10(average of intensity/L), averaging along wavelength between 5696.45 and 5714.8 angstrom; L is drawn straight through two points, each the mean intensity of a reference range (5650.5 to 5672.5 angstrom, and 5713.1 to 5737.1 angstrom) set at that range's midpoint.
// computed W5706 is 0.05 mag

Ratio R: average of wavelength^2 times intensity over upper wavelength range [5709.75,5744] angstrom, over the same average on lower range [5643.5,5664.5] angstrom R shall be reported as 1.09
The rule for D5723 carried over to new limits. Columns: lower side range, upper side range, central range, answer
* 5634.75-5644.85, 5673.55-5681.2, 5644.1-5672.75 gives -0.17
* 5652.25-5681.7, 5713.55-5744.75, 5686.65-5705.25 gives 0.47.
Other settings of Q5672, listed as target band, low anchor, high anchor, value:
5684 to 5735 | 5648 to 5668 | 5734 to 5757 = -0.09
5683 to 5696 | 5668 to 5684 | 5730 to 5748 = 0.03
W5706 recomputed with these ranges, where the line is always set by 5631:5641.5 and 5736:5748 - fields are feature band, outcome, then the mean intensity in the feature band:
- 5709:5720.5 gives -0.06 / 9.62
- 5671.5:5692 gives 0.05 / 8.57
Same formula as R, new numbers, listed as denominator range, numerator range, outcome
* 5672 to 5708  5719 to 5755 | 1.10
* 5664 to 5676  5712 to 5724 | 1.14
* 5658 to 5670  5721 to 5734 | 1.13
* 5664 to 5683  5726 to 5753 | 1.12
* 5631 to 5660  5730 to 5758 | 1.09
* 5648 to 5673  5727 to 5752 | 1.10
